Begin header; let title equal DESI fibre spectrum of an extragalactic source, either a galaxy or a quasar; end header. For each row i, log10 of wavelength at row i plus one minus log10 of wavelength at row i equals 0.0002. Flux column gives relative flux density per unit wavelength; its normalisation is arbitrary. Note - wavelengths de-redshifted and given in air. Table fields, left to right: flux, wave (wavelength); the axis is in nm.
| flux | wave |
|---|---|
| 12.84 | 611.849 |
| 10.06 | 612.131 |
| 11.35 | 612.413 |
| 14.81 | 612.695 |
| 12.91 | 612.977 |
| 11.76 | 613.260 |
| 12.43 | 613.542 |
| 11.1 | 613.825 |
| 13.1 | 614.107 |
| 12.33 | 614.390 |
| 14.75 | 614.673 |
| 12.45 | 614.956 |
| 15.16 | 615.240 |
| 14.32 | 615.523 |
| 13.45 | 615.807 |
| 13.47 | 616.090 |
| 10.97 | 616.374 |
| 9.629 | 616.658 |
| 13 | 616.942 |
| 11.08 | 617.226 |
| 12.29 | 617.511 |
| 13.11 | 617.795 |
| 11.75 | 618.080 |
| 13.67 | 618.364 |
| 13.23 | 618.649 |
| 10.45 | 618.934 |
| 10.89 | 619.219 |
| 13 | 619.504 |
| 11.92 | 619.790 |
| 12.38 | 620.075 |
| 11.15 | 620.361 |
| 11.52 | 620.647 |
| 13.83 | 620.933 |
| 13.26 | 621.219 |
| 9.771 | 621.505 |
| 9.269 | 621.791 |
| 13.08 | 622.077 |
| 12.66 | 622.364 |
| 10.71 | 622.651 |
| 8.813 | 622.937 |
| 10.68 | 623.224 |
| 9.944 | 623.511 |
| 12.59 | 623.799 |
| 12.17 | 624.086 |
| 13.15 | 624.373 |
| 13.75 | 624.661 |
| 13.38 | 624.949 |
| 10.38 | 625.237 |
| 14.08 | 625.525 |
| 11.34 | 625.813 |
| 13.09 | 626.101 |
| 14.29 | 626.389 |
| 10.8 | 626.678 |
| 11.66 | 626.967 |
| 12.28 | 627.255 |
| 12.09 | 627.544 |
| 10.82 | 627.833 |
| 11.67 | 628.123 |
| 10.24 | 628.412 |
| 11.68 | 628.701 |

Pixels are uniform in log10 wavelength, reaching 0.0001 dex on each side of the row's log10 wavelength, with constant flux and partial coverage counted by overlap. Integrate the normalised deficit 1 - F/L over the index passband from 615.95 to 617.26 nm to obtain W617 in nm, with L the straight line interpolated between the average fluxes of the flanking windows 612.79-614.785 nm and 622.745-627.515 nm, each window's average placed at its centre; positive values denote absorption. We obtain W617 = 0.09 nm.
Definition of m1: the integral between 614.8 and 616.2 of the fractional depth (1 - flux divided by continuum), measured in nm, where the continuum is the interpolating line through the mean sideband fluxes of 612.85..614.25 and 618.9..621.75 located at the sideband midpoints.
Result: -0.19 nm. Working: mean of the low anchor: 12.3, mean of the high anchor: 11.8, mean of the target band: 13.8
